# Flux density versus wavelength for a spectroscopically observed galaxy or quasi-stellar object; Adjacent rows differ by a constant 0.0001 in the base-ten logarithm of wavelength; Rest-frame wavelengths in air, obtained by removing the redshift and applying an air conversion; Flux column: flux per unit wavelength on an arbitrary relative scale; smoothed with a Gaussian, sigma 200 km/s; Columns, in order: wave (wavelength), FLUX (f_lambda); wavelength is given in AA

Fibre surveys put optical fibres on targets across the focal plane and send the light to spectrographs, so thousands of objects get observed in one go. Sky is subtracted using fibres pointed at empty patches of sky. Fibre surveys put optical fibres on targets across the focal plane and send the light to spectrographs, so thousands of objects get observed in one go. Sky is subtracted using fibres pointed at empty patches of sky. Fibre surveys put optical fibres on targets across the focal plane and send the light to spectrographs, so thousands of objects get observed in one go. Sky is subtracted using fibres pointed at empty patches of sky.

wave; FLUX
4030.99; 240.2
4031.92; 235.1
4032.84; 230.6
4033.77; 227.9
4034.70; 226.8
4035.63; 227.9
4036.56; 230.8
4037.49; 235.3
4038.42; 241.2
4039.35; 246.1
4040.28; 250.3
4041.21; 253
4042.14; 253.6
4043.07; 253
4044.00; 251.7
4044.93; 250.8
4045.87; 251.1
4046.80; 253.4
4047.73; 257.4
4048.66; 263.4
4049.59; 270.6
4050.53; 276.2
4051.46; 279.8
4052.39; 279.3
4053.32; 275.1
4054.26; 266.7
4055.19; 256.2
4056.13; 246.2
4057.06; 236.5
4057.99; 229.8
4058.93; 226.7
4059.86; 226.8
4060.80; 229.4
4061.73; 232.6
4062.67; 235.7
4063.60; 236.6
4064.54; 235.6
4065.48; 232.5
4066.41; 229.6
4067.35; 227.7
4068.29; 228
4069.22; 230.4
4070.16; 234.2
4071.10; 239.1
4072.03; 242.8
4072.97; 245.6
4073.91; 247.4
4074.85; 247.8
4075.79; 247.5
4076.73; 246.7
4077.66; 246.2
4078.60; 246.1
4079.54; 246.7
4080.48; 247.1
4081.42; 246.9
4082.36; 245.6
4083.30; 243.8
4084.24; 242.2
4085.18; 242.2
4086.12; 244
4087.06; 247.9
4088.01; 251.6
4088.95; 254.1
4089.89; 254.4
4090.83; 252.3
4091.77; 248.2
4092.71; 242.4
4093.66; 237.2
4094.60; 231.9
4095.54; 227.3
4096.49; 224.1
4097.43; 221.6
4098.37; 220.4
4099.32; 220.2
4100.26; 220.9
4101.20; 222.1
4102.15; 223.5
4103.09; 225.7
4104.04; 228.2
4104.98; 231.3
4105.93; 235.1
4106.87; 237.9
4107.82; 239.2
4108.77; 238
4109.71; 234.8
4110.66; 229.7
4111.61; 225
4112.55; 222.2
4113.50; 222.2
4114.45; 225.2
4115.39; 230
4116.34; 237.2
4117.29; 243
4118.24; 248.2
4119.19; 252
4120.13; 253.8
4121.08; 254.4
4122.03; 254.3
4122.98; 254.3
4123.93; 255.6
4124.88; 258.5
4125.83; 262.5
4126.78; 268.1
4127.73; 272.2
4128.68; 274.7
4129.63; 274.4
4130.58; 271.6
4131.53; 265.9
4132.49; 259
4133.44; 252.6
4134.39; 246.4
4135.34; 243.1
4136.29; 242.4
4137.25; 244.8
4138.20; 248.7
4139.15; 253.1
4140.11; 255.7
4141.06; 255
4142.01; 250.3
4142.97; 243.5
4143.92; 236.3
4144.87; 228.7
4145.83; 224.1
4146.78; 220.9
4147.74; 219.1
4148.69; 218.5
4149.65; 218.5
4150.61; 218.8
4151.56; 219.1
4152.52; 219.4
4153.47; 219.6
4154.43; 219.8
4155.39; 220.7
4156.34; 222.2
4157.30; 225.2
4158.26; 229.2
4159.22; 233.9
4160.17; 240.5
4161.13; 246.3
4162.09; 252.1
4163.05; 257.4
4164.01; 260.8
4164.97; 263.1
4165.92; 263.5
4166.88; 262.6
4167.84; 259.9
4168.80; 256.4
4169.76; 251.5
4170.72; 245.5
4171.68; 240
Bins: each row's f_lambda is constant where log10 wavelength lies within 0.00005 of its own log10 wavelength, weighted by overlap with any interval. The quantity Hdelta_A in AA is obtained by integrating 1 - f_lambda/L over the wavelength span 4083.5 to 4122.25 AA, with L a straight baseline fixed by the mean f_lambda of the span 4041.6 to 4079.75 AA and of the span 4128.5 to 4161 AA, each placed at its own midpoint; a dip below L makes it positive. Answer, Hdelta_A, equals 1.0 AA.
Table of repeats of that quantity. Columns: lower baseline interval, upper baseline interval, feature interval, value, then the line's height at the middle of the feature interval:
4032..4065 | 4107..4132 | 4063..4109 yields 1.8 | 248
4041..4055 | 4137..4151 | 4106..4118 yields 0.6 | 245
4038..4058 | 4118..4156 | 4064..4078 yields 0.8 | 254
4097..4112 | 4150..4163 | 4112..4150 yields -3.0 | 229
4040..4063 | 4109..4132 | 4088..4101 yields 0.8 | 251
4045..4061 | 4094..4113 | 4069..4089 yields -0.3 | 241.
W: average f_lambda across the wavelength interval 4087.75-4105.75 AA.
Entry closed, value 233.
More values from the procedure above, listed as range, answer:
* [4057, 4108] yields 237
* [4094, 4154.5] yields 239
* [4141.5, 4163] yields 229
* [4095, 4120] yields 231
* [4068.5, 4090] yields 245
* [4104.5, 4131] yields 247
